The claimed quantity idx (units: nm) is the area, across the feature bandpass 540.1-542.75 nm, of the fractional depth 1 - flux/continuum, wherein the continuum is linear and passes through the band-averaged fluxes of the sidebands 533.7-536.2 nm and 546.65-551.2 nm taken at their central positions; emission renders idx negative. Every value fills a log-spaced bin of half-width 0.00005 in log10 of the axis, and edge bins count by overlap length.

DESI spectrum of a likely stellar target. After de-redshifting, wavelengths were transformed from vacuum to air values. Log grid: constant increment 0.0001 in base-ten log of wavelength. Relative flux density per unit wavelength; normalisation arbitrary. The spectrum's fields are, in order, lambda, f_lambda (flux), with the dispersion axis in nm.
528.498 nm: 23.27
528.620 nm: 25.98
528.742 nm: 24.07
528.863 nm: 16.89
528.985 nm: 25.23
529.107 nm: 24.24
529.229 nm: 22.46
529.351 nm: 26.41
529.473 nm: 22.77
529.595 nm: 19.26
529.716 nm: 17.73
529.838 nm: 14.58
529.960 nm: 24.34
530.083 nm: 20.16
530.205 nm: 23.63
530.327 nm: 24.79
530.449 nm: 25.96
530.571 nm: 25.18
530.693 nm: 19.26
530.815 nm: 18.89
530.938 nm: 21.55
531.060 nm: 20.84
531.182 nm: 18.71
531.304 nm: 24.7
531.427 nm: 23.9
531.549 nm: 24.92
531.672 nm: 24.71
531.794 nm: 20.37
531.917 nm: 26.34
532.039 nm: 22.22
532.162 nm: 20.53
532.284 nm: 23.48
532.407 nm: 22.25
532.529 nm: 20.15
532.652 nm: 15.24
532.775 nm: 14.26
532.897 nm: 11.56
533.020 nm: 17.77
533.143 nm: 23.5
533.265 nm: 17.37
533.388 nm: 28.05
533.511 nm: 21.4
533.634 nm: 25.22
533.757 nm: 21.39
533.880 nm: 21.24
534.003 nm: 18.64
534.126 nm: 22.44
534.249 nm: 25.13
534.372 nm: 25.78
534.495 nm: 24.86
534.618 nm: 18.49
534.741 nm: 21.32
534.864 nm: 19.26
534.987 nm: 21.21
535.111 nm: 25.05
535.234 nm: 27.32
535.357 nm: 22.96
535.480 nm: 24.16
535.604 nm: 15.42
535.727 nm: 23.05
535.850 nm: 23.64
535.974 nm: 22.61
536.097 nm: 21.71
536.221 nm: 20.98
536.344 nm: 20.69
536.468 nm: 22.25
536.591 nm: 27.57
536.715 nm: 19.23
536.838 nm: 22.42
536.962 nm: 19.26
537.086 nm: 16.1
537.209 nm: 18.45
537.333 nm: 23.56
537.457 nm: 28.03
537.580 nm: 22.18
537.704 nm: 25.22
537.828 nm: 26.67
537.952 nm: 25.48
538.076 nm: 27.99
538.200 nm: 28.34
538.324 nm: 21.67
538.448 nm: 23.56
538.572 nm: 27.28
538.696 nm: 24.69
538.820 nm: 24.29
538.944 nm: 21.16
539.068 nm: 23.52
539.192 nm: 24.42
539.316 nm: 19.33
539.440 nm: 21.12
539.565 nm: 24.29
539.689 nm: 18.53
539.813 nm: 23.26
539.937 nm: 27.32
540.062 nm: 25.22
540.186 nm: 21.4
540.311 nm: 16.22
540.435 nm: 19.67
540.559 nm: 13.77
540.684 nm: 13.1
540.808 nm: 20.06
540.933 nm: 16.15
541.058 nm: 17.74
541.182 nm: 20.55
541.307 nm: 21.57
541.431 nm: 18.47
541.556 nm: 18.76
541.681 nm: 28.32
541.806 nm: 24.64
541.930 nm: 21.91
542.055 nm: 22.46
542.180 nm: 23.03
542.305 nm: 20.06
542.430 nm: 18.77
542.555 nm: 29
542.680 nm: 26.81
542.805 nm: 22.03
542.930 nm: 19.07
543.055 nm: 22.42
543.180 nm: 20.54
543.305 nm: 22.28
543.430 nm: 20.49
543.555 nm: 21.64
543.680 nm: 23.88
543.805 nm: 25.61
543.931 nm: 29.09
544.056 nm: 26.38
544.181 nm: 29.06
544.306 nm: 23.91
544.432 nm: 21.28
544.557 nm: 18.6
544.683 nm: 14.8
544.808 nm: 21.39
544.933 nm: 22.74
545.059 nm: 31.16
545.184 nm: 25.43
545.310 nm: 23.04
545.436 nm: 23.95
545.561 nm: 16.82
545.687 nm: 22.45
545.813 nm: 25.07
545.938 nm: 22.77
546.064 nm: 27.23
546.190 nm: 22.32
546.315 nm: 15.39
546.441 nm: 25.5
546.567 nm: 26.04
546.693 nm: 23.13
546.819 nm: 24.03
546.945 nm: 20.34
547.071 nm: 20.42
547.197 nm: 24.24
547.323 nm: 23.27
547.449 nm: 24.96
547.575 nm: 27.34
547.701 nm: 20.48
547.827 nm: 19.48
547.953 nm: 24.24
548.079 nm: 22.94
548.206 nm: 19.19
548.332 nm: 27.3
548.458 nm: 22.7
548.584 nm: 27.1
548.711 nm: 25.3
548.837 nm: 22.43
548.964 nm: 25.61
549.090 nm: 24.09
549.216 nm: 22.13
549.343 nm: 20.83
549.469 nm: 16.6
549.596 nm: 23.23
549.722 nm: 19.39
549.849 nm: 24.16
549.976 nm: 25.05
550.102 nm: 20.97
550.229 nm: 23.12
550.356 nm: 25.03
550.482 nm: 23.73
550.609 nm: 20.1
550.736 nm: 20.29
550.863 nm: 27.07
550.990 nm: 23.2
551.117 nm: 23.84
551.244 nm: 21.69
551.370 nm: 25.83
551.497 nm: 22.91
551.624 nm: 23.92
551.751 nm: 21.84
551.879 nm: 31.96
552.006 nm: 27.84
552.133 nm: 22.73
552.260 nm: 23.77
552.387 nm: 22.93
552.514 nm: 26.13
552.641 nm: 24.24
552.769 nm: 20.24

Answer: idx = 0.23 nm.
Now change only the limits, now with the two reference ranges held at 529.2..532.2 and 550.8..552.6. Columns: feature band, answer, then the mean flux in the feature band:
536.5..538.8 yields -0.074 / 23.8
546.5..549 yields 0.074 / 23.5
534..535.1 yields 0.020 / 22.2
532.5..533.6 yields 0.173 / 18.9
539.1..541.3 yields 0.293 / 20.2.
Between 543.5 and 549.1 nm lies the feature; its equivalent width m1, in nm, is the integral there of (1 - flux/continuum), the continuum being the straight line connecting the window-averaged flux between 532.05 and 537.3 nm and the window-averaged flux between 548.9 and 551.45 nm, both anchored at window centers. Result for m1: -0.25 nm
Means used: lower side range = 21.3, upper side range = 22.8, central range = 23.4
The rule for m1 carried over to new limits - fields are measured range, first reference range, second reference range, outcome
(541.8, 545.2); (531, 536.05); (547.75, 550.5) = -0.09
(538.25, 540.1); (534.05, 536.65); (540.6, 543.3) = -0.13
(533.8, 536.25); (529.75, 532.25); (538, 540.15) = 0.08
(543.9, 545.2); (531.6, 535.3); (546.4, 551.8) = -0.06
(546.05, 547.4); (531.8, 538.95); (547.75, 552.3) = 0.02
